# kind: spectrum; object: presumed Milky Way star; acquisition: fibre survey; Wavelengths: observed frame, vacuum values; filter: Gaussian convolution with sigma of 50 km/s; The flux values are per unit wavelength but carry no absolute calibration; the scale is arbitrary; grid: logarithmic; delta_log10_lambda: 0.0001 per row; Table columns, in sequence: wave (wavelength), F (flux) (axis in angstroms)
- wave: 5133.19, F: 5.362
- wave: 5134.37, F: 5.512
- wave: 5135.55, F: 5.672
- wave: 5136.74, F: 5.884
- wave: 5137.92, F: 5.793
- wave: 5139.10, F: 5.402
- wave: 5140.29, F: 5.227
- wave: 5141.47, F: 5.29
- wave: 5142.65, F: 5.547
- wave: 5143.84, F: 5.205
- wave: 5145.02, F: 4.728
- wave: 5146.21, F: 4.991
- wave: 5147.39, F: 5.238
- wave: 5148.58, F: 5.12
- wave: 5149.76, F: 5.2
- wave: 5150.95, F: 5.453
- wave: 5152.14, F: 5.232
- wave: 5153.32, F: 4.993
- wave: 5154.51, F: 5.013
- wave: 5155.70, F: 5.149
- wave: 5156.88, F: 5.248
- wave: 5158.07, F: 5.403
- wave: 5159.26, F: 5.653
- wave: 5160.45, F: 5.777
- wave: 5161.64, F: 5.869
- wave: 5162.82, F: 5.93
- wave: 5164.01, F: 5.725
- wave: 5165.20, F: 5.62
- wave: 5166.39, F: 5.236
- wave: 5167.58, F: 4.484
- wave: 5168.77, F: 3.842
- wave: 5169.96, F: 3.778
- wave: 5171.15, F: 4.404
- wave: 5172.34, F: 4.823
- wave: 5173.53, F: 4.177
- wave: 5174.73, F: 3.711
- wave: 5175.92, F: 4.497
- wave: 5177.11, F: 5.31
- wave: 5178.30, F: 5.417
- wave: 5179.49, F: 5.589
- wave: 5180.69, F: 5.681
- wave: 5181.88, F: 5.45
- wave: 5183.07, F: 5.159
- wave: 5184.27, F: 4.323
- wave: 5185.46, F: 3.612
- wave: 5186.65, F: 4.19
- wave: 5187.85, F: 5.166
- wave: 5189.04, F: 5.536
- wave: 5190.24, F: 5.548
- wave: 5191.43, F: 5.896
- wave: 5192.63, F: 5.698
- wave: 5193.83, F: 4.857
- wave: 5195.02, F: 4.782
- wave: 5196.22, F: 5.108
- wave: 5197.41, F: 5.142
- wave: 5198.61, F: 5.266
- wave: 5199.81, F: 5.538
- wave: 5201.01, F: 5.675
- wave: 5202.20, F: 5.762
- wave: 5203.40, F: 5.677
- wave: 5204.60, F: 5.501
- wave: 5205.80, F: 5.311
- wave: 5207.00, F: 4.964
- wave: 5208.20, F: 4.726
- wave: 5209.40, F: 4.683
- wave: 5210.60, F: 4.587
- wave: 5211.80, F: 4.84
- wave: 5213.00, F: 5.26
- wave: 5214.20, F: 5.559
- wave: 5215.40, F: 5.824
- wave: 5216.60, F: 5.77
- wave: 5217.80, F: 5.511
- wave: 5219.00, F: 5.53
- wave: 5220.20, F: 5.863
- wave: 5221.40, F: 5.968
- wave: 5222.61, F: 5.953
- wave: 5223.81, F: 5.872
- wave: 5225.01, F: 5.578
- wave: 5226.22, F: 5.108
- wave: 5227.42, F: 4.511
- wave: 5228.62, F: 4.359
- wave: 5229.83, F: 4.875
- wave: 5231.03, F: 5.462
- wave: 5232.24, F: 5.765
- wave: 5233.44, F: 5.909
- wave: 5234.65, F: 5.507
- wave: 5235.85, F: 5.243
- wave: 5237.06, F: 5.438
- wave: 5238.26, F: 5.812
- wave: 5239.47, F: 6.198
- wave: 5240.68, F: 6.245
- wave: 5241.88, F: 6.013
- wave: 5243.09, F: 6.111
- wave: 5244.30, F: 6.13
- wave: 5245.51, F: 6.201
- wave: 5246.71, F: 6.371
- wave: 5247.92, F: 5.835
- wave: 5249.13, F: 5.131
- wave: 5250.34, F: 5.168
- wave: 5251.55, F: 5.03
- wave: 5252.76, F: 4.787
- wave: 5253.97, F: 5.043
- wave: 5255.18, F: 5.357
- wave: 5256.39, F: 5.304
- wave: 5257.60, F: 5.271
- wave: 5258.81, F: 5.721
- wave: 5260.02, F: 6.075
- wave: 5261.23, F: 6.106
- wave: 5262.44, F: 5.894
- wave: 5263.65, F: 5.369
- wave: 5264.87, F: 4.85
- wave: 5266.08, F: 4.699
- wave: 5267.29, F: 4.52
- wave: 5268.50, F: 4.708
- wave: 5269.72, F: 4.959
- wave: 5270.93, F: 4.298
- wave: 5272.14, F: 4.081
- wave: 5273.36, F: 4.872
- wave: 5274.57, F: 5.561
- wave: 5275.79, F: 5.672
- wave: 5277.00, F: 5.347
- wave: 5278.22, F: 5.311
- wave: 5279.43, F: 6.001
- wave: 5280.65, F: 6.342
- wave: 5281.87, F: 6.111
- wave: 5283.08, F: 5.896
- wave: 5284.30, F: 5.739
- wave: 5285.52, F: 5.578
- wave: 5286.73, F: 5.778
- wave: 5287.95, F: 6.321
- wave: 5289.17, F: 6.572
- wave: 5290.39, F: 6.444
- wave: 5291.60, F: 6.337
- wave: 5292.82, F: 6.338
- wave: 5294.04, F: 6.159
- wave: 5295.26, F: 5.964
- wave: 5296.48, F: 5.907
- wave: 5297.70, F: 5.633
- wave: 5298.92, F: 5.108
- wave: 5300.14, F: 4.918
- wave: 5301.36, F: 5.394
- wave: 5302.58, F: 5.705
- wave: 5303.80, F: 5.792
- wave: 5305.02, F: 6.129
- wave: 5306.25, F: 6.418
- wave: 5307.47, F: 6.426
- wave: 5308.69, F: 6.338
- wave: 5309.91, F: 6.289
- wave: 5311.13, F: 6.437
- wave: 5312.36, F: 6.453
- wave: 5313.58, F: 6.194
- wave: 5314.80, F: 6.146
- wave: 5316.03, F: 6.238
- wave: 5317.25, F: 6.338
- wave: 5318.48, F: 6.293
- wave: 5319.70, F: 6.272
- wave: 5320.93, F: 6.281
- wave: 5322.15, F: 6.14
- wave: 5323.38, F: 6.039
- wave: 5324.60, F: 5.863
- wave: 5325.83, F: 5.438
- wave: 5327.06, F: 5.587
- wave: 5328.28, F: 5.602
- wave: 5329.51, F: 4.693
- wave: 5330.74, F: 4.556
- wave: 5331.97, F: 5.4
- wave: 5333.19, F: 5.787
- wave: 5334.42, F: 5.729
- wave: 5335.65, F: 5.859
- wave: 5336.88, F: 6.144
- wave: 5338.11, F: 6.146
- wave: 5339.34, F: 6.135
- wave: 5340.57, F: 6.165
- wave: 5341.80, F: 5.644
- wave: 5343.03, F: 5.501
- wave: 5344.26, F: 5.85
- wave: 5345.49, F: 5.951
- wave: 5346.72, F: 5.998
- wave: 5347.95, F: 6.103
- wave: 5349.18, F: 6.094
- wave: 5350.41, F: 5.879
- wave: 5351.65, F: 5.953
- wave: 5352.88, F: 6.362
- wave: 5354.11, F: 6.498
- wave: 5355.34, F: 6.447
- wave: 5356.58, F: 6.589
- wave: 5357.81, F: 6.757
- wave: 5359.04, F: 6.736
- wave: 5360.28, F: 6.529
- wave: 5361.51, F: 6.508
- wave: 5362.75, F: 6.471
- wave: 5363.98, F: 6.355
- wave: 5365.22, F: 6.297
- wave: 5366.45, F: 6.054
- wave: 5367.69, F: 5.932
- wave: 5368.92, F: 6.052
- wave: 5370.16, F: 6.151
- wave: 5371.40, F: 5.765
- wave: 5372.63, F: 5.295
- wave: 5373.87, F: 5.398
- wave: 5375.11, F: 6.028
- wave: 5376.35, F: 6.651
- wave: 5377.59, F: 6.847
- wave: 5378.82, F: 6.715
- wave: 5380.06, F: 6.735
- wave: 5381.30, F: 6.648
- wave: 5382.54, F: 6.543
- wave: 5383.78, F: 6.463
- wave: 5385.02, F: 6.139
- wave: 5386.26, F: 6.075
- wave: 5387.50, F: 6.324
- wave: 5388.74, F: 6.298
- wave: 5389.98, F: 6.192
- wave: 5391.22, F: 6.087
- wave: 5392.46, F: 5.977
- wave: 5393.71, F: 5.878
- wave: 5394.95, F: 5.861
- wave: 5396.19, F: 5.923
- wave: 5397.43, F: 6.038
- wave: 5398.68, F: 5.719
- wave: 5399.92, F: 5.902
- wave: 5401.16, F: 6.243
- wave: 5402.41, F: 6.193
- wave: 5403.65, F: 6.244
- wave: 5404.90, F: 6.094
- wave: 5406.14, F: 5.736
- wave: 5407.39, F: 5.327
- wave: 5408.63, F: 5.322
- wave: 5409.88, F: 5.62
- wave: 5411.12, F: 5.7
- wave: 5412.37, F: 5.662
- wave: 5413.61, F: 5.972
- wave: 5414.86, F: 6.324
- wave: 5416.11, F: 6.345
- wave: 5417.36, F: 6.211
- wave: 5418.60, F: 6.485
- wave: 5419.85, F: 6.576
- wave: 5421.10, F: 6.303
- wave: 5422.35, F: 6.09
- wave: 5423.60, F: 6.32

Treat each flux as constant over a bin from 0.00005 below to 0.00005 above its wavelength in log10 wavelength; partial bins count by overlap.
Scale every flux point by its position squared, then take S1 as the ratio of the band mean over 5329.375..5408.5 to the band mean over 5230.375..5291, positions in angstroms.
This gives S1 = 1.14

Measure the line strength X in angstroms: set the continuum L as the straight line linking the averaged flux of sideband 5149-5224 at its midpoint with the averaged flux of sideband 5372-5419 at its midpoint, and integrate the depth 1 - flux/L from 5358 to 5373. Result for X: -0.6 angstroms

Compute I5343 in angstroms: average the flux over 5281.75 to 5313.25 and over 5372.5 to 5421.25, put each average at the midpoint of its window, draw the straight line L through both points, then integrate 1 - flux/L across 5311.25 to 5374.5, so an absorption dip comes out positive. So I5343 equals 0.39 angstroms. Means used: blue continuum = 6.01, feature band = 6.02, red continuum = 6.11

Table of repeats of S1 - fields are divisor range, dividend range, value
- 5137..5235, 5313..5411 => 1.24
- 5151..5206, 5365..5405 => 1.30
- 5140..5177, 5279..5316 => 1.26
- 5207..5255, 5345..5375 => 1.18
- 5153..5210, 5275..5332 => 1.21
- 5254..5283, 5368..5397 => 1.21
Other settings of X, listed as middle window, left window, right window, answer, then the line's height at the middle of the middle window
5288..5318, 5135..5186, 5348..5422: -1.5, 5.78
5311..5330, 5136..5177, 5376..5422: -0.6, 5.81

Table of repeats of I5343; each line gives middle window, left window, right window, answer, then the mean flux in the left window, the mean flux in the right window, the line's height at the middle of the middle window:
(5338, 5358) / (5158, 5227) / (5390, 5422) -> -1.14 angstroms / 5.2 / 5.99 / 5.78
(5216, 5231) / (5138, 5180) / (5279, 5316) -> 0.33 angstroms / 5.1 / 6.03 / 5.53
